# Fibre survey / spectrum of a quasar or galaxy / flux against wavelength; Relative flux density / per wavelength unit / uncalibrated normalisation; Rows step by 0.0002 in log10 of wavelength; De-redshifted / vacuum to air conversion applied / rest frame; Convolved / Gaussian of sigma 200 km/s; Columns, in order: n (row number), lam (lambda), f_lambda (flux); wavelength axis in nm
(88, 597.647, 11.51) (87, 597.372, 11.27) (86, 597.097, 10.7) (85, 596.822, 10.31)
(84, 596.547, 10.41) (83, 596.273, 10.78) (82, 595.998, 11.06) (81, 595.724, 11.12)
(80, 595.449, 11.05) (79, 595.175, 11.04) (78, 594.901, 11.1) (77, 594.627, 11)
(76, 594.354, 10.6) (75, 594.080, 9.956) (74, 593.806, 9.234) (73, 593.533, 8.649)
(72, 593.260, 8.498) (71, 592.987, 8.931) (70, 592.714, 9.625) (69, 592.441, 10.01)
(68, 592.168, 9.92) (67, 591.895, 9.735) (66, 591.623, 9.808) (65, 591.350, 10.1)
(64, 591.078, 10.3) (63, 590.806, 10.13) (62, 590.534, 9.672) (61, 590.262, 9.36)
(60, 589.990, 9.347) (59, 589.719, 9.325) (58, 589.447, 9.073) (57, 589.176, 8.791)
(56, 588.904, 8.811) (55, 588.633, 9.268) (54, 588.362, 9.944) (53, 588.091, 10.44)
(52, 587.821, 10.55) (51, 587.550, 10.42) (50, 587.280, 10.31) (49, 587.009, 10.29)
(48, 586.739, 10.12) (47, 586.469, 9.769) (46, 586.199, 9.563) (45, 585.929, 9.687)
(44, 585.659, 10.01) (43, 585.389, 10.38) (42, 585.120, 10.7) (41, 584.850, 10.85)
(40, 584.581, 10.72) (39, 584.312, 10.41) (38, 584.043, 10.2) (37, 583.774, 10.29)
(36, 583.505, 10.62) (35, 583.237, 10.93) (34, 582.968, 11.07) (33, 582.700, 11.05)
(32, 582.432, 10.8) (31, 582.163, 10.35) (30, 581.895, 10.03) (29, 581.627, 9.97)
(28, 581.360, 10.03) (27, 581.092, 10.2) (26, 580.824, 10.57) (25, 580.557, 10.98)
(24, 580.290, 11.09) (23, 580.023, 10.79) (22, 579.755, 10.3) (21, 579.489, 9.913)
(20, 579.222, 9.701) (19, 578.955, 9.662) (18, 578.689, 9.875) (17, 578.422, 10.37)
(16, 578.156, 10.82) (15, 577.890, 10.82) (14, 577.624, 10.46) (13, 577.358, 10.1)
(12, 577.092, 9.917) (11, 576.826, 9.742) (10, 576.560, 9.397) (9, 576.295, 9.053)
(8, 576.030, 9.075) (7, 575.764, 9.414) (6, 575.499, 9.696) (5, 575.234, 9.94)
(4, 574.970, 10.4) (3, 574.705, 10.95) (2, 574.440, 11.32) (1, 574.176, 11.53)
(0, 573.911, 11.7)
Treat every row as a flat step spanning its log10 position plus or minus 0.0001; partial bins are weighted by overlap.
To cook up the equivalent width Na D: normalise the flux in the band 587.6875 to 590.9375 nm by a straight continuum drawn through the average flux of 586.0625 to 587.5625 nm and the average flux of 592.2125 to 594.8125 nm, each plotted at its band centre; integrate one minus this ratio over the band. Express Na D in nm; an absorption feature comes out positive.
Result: 0.11 nm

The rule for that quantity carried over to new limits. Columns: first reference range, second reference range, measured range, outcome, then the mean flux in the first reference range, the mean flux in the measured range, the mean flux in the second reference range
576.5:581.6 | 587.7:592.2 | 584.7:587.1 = -0.06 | 10.3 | 10.2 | 9.67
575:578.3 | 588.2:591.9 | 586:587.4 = -0.05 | 9.89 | 9.99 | 9.55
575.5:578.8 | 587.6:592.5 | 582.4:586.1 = -0.28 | 9.91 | 10.5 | 9.71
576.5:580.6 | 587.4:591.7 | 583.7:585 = -0.07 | 10.2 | 10.5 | 9.71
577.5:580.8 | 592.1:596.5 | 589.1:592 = 0.17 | 10.4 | 9.62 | 10.2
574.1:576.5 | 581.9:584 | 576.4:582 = 0.09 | 10.1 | 10.2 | 10.7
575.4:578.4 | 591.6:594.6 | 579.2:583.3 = -0.29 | 9.88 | 10.5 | 9.59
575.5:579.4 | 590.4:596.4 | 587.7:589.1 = 0.04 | 9.88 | 9.75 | 10.1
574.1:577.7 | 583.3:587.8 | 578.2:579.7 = 0.02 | 10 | 9.98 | 10.3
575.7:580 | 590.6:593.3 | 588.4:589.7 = 0.09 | 9.94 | 9.08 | 9.75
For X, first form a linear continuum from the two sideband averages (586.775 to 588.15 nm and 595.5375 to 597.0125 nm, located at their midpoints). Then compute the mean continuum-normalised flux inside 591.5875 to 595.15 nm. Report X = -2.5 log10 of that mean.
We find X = 0.09 mag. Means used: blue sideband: 10.4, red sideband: 10.7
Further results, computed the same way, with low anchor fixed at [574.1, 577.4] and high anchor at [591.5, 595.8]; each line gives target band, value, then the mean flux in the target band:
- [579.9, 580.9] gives -0.09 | 10.9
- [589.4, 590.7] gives 0.07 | 9.39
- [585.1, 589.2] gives 0.01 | 9.95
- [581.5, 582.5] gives -0.03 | 10.2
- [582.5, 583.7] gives -0.09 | 10.9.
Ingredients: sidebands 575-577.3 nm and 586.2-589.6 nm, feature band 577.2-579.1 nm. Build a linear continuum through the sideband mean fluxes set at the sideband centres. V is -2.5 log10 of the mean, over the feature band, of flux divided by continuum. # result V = -0.073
